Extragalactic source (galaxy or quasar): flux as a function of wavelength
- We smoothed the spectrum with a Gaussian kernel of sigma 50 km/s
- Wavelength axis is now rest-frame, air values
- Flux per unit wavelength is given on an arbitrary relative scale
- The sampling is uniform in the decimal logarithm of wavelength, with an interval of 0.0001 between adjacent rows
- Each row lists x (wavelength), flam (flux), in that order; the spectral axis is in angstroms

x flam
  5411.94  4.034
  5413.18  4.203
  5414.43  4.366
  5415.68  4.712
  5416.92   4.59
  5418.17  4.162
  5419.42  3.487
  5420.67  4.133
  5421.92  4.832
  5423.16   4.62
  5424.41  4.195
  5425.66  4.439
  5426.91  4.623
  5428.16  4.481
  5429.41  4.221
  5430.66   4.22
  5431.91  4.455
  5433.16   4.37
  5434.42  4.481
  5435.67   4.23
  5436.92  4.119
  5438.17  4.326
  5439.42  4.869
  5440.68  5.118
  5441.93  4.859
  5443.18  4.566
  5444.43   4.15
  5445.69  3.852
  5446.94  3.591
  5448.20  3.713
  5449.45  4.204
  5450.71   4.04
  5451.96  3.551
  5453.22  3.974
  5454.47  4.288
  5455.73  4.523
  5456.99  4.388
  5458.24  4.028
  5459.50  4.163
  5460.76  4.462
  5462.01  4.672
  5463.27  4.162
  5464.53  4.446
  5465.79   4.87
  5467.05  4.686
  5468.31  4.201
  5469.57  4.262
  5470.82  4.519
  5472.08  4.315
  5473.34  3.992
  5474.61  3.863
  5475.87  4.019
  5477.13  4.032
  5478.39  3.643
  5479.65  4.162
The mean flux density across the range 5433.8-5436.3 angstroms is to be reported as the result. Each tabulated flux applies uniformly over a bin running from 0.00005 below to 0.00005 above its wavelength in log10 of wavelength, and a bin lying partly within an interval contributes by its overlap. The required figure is 4.36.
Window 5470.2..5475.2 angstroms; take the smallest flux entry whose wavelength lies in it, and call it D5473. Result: 3.863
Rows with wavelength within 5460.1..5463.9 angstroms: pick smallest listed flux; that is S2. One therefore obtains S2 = 4.162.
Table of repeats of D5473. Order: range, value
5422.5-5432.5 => 4.195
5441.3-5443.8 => 4.566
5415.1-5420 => 3.487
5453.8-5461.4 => 4.028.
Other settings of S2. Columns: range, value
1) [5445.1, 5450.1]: 3.591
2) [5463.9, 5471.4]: 4.201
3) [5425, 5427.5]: 4.439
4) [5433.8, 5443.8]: 4.119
